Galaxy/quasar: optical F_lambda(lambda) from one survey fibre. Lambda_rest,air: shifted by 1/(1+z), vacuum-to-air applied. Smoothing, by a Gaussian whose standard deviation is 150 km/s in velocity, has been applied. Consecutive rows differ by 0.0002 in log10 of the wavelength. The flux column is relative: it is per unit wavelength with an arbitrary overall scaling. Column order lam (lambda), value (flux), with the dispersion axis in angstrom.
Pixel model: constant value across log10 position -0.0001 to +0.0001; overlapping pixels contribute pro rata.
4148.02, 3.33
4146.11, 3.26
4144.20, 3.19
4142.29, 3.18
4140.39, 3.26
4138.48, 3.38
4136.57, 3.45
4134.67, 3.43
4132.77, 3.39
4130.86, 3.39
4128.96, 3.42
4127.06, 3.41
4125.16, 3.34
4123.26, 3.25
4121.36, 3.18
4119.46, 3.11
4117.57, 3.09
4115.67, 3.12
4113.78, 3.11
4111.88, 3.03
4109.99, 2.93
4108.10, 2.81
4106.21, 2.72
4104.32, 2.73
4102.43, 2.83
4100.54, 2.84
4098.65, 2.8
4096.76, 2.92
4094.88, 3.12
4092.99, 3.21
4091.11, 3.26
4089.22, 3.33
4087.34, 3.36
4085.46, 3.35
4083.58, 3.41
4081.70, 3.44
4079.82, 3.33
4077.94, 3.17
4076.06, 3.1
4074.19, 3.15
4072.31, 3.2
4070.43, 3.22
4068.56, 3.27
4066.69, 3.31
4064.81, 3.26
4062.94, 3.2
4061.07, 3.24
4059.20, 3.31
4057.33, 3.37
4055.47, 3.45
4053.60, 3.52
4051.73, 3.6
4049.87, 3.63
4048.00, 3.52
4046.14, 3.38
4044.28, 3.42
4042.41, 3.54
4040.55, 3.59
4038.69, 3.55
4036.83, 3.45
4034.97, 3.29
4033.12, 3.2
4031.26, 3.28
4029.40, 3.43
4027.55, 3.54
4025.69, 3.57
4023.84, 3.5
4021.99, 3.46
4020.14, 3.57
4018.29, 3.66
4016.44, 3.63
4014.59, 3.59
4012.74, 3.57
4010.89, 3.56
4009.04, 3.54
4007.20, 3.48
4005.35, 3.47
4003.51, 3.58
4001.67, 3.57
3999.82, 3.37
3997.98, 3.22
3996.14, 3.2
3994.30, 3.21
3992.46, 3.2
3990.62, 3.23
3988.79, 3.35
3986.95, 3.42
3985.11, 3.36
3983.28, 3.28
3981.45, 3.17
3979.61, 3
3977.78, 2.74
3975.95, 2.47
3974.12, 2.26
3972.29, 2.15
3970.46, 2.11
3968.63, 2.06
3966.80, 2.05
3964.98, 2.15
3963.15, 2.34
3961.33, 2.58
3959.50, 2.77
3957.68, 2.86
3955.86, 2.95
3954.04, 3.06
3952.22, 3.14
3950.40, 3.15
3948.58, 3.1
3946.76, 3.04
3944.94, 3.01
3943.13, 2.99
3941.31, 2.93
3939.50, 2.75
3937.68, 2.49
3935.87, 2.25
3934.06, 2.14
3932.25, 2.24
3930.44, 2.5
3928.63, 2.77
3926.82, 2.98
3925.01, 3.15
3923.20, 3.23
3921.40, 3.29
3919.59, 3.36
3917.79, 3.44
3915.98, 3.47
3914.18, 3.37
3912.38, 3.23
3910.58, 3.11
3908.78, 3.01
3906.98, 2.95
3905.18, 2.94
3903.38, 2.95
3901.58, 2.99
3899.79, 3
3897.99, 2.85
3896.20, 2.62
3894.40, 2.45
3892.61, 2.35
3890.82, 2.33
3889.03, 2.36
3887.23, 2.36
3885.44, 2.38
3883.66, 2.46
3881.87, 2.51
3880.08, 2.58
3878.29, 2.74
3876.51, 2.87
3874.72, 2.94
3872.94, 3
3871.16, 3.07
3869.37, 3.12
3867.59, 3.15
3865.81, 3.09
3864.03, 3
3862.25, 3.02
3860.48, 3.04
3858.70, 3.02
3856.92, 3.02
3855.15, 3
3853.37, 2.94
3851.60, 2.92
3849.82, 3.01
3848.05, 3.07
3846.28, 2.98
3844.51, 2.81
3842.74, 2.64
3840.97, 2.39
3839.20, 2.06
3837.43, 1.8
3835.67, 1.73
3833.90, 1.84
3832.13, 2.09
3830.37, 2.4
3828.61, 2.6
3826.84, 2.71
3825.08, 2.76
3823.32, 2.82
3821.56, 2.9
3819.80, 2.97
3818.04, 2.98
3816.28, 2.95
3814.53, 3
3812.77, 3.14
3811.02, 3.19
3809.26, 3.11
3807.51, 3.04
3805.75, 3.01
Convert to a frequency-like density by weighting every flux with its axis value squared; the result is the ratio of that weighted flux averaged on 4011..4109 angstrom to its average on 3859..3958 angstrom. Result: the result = 1.2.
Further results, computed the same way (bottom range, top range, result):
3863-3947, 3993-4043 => 1.29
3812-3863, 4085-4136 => 1.33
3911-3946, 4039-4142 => 1.20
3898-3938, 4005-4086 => 1.23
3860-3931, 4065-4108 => 1.19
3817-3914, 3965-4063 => 1.28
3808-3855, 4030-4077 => 1.40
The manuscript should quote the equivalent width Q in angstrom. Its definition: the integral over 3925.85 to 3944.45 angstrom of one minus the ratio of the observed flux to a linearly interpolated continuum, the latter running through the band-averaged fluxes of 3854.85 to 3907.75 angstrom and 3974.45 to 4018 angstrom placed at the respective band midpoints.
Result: 2.6 angstrom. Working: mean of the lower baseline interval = 2.8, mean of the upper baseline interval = 3.3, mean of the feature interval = 2.62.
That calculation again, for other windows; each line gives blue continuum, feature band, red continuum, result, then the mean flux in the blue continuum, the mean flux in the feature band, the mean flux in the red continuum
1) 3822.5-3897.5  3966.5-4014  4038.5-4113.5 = -1.1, 2.67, 3.08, 3.23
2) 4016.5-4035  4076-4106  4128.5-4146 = 2.3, 3.47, 3.13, 3.34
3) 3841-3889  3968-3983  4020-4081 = 3.0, 2.86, 2.54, 3.38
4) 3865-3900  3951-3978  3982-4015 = 5.7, 2.7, 2.51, 3.39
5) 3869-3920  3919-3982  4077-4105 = 4.6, 2.85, 2.71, 3.14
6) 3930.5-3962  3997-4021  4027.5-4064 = -2.5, 2.79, 3.52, 3.42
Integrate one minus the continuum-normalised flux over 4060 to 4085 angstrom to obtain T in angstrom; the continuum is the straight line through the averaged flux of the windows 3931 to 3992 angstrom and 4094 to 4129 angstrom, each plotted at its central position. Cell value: -2.5 angstrom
